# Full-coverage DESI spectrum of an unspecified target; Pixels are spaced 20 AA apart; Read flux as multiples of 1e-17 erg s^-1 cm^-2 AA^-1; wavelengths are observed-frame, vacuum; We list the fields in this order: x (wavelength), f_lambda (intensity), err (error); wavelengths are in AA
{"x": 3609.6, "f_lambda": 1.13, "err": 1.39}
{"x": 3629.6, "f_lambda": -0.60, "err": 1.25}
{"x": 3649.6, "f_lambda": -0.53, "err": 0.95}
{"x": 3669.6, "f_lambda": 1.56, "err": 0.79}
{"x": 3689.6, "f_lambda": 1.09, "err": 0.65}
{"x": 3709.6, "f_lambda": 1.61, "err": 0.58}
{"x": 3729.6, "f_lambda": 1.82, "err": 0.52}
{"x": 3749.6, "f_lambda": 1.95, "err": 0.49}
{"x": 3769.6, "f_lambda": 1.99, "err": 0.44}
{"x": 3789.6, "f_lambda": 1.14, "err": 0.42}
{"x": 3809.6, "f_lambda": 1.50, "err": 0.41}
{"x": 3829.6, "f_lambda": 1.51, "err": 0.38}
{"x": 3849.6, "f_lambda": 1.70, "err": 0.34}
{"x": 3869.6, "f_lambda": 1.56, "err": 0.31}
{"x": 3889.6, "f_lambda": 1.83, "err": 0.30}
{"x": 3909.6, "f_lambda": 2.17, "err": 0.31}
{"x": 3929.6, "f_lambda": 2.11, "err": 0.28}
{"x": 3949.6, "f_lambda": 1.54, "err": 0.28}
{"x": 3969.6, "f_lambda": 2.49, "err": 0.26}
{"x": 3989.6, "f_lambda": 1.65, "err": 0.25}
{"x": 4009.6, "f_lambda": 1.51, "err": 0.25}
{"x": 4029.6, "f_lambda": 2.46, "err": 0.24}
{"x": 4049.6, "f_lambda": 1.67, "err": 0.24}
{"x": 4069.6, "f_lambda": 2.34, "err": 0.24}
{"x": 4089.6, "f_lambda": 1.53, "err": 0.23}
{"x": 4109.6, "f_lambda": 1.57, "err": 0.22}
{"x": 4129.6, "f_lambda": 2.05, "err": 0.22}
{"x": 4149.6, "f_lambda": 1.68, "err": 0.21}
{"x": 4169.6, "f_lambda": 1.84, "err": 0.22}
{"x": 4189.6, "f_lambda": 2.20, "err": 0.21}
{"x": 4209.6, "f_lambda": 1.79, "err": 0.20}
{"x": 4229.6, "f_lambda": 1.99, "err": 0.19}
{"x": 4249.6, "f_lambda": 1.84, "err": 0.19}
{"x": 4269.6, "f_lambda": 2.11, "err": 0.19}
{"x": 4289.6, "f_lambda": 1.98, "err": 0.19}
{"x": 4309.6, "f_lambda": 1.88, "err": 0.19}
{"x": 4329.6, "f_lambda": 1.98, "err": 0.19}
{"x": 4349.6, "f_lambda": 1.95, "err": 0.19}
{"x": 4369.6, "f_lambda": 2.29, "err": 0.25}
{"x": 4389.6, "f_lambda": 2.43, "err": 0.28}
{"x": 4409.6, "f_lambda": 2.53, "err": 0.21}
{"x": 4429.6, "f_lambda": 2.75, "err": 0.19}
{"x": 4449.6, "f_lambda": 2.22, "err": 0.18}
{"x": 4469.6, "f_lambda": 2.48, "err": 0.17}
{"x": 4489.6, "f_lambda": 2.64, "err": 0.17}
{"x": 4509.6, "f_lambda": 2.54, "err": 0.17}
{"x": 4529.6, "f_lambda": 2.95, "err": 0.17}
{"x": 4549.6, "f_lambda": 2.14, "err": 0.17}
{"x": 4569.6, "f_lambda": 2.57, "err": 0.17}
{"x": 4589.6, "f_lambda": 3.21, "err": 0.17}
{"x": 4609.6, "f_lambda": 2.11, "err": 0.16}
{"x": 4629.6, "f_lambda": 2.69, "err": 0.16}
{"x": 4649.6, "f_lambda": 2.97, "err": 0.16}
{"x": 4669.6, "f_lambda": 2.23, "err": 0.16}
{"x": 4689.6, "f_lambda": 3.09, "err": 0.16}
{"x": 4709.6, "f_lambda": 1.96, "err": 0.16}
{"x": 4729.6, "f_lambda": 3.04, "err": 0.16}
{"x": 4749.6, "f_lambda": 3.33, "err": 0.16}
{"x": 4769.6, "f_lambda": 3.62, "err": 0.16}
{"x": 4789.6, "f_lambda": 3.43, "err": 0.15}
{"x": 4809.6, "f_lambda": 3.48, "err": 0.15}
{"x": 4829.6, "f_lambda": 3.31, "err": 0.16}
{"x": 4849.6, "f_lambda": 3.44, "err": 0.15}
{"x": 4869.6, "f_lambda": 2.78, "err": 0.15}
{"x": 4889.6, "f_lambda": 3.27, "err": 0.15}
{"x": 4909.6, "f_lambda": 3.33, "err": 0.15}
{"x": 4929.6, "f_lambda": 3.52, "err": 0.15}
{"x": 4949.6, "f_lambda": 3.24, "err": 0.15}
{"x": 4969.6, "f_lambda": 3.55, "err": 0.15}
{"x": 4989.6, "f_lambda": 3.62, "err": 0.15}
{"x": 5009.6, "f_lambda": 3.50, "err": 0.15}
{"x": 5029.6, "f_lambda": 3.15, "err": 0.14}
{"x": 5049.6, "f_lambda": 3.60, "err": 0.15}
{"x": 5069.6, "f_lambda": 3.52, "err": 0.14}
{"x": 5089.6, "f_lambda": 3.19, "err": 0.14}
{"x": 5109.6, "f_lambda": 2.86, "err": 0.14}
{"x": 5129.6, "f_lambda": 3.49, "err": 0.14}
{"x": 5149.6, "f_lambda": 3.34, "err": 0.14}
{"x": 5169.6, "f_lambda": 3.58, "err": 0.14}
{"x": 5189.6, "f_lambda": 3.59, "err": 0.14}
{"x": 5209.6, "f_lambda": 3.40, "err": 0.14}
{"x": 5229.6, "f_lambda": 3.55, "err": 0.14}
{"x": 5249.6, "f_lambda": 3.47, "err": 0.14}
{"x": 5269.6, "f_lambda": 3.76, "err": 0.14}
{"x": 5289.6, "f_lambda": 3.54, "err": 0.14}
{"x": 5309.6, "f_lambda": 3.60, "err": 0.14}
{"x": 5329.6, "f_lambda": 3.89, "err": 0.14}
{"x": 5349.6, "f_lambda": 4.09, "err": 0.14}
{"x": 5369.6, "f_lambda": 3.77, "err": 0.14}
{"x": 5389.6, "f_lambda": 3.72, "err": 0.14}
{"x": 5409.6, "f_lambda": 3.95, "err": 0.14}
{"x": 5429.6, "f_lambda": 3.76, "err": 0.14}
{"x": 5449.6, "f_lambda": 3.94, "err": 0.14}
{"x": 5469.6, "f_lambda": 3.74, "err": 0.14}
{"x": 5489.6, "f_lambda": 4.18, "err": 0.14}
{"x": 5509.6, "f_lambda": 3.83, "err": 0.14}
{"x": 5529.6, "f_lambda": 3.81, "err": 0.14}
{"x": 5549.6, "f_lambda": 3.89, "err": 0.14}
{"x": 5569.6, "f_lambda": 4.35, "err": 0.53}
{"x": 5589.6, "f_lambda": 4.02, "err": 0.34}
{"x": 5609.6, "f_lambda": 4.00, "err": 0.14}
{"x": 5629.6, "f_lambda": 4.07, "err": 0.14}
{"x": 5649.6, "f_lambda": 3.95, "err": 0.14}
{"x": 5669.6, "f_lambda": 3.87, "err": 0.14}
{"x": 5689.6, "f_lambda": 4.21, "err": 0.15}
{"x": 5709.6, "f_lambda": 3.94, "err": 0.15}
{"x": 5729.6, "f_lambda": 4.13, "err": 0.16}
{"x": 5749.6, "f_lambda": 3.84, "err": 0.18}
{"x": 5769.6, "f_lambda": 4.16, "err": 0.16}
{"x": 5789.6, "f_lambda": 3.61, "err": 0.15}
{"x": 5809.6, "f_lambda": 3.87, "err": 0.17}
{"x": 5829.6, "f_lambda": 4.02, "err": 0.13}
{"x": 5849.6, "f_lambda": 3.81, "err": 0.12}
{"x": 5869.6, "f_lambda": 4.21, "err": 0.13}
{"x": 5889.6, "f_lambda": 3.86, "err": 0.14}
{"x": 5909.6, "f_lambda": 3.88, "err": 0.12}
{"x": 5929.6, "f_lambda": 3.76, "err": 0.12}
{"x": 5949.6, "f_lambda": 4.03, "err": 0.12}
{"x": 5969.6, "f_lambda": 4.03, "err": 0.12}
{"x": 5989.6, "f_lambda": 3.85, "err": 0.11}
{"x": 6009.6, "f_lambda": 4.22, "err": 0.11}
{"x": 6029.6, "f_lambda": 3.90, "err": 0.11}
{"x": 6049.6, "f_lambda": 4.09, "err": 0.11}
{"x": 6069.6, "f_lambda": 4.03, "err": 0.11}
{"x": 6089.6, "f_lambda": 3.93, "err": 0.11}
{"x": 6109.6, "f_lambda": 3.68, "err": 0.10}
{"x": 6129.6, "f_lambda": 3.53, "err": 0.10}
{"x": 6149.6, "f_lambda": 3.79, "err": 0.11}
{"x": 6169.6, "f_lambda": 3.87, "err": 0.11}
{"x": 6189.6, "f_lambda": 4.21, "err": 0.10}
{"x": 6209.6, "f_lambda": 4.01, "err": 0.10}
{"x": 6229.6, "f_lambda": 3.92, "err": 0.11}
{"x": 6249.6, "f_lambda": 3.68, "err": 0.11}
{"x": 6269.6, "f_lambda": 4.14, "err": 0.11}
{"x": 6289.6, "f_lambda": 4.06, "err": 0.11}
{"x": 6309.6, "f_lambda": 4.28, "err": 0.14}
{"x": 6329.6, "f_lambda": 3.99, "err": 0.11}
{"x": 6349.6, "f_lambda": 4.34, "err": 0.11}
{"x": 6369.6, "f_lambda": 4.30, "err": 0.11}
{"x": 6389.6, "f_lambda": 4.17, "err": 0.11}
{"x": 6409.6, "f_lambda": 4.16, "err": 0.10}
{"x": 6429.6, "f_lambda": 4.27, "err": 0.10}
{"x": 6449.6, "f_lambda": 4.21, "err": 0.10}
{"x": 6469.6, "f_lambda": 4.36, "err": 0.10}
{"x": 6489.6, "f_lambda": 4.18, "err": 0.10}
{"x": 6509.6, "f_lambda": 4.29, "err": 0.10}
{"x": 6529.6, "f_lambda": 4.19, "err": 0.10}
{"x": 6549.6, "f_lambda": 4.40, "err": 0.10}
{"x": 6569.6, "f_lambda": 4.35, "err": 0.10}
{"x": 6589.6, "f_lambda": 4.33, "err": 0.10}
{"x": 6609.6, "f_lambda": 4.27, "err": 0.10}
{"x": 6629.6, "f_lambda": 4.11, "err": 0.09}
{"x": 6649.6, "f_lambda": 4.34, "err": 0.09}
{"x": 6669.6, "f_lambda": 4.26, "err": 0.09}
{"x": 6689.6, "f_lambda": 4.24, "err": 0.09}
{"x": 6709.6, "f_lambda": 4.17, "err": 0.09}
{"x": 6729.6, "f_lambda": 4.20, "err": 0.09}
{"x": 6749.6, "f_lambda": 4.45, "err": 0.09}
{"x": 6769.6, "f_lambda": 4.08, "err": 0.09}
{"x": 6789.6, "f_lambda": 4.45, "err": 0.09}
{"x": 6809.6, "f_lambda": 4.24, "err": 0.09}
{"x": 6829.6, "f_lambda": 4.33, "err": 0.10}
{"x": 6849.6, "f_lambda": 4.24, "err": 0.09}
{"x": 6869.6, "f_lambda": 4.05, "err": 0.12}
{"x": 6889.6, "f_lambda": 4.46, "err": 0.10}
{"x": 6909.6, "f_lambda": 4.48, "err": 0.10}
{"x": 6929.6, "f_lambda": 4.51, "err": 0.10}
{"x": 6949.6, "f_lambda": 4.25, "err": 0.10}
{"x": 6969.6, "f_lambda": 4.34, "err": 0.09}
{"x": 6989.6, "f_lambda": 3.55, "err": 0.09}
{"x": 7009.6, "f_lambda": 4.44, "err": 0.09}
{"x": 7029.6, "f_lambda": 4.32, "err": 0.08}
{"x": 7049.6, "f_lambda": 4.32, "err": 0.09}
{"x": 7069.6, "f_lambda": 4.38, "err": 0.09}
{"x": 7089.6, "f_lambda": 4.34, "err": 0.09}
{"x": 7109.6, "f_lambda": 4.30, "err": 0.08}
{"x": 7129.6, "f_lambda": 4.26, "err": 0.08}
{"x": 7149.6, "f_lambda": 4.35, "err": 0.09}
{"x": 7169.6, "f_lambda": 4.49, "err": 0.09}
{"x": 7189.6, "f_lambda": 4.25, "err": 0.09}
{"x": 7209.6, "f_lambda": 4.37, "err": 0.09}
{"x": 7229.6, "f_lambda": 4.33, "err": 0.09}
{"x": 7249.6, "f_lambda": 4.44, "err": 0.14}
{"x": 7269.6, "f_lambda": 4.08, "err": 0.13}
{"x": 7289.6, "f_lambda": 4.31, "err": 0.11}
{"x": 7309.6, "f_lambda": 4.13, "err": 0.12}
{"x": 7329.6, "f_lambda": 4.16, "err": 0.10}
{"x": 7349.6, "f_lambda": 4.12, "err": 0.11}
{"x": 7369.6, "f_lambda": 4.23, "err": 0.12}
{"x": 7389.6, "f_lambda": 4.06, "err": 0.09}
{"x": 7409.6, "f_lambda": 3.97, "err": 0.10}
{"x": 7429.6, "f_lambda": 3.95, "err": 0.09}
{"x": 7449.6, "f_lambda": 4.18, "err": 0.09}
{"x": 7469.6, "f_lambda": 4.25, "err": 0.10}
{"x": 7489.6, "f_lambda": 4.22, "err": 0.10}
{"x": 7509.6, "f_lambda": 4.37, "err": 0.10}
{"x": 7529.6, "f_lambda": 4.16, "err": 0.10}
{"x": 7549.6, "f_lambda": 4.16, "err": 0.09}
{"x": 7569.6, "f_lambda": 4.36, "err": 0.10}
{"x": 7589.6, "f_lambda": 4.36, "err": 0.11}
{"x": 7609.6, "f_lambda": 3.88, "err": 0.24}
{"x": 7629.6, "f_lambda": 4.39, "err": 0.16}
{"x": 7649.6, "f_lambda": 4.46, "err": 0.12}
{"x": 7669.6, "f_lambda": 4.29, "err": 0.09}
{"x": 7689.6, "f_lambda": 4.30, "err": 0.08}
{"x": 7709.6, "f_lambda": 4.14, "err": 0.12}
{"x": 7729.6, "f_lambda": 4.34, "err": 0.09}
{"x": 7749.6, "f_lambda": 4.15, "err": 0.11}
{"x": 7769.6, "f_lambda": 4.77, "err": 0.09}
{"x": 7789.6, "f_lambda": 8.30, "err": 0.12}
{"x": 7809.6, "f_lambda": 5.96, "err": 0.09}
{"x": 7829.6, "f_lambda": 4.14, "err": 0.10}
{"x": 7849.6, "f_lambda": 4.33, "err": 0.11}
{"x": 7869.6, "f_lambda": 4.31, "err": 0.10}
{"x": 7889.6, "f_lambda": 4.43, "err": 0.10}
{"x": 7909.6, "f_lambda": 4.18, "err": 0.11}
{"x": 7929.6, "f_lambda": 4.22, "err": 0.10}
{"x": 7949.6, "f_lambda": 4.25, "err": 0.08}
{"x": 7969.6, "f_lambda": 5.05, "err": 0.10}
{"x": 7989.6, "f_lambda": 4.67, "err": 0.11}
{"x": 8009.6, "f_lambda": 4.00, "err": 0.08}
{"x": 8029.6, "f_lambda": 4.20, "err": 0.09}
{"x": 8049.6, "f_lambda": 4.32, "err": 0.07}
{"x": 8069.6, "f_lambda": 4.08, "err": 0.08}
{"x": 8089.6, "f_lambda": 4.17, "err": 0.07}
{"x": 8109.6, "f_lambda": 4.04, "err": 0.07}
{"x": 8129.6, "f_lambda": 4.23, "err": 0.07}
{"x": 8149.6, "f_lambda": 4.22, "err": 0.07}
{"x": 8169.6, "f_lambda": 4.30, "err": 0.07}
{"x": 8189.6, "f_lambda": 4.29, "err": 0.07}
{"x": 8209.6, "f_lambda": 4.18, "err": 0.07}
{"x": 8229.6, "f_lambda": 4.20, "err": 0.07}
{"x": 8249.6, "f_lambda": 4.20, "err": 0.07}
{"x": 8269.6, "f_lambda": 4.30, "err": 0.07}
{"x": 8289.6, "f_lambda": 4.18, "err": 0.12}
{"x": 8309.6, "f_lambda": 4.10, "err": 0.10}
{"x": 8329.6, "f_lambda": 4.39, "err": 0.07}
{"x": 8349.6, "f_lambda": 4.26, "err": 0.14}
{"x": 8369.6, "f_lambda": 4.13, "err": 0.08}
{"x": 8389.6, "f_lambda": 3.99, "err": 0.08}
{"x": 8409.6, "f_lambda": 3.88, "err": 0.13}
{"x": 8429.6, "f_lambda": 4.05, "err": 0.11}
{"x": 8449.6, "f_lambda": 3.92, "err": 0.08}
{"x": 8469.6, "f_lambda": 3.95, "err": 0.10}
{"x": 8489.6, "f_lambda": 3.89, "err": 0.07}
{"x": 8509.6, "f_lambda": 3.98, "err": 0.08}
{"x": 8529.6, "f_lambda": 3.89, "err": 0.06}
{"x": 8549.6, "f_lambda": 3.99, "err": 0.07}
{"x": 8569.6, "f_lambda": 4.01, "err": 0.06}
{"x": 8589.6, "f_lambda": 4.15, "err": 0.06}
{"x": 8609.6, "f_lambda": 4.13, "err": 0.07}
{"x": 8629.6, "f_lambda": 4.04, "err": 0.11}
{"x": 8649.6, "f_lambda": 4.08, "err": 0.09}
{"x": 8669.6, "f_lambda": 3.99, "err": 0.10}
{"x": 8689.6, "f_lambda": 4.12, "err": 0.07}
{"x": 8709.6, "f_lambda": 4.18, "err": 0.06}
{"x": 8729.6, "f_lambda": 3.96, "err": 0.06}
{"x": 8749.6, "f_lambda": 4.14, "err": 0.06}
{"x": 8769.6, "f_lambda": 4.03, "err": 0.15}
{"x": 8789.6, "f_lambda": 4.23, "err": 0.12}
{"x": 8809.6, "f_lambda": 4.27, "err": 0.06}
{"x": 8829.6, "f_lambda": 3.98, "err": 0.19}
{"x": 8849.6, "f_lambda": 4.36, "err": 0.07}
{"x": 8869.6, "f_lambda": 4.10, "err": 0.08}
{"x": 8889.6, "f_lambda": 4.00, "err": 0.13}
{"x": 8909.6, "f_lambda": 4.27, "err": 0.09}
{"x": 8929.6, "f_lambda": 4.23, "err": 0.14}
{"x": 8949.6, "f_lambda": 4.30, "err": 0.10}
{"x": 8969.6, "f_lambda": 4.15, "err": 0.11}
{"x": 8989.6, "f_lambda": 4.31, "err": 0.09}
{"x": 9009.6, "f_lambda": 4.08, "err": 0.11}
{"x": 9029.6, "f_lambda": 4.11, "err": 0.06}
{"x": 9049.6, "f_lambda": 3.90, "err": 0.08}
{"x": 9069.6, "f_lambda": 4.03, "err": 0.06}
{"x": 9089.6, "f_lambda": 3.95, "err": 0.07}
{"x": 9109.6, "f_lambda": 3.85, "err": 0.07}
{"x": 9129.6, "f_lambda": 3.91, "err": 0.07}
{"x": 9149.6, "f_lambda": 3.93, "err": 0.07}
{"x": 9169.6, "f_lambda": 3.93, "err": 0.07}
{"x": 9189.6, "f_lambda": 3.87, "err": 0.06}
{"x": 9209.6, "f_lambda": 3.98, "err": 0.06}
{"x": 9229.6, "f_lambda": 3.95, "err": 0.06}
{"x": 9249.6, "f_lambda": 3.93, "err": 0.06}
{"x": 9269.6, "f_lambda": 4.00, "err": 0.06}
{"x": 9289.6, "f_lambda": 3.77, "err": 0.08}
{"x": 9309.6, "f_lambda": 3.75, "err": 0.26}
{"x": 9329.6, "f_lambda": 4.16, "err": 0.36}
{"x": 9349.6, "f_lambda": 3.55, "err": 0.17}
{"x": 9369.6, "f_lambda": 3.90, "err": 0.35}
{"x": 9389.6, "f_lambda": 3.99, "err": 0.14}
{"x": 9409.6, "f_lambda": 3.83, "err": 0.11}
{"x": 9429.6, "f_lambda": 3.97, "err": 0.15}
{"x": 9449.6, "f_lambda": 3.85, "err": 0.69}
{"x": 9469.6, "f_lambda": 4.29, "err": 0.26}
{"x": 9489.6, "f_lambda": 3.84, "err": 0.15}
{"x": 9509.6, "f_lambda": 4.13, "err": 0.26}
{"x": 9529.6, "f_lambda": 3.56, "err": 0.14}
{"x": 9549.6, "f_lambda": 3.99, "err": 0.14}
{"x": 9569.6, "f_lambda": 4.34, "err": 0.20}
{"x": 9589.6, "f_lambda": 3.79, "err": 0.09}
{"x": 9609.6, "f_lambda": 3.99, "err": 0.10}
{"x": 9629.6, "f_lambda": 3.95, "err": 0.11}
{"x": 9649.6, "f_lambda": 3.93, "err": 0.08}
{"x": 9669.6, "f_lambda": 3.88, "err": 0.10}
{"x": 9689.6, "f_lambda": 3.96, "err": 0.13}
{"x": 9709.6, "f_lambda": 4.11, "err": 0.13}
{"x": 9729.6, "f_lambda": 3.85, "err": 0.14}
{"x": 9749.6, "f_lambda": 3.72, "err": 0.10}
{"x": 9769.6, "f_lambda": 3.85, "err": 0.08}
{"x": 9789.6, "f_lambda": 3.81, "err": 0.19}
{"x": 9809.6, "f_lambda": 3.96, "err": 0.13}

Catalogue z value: 0.19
